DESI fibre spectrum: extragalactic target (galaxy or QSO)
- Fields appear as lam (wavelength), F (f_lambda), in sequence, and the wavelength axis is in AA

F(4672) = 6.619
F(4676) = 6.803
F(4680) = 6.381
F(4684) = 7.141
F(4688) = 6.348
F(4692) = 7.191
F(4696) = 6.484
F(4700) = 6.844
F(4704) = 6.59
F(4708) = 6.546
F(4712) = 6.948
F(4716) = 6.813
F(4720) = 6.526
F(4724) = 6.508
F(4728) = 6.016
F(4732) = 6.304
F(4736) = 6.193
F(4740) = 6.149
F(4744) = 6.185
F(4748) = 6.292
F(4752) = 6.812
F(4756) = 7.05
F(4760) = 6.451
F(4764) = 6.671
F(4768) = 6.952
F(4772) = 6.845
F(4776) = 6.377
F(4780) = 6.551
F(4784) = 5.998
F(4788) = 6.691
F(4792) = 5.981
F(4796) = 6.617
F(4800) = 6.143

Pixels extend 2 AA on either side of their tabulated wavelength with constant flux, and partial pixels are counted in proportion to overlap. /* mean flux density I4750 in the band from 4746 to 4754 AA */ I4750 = 6.55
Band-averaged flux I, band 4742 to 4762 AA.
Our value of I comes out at 6.56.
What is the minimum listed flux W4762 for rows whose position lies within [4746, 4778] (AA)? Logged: 6.292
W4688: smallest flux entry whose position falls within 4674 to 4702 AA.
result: 6.348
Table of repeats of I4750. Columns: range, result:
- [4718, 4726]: 6.52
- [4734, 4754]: 6.33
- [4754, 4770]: 6.78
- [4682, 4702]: 6.8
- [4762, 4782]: 6.68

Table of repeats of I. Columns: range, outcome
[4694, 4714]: 6.68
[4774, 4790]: 6.4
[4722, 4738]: 6.26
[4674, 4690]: 6.67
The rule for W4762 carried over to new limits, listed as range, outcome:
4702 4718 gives 6.546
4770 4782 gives 6.377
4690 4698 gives 6.484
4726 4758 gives 6.016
